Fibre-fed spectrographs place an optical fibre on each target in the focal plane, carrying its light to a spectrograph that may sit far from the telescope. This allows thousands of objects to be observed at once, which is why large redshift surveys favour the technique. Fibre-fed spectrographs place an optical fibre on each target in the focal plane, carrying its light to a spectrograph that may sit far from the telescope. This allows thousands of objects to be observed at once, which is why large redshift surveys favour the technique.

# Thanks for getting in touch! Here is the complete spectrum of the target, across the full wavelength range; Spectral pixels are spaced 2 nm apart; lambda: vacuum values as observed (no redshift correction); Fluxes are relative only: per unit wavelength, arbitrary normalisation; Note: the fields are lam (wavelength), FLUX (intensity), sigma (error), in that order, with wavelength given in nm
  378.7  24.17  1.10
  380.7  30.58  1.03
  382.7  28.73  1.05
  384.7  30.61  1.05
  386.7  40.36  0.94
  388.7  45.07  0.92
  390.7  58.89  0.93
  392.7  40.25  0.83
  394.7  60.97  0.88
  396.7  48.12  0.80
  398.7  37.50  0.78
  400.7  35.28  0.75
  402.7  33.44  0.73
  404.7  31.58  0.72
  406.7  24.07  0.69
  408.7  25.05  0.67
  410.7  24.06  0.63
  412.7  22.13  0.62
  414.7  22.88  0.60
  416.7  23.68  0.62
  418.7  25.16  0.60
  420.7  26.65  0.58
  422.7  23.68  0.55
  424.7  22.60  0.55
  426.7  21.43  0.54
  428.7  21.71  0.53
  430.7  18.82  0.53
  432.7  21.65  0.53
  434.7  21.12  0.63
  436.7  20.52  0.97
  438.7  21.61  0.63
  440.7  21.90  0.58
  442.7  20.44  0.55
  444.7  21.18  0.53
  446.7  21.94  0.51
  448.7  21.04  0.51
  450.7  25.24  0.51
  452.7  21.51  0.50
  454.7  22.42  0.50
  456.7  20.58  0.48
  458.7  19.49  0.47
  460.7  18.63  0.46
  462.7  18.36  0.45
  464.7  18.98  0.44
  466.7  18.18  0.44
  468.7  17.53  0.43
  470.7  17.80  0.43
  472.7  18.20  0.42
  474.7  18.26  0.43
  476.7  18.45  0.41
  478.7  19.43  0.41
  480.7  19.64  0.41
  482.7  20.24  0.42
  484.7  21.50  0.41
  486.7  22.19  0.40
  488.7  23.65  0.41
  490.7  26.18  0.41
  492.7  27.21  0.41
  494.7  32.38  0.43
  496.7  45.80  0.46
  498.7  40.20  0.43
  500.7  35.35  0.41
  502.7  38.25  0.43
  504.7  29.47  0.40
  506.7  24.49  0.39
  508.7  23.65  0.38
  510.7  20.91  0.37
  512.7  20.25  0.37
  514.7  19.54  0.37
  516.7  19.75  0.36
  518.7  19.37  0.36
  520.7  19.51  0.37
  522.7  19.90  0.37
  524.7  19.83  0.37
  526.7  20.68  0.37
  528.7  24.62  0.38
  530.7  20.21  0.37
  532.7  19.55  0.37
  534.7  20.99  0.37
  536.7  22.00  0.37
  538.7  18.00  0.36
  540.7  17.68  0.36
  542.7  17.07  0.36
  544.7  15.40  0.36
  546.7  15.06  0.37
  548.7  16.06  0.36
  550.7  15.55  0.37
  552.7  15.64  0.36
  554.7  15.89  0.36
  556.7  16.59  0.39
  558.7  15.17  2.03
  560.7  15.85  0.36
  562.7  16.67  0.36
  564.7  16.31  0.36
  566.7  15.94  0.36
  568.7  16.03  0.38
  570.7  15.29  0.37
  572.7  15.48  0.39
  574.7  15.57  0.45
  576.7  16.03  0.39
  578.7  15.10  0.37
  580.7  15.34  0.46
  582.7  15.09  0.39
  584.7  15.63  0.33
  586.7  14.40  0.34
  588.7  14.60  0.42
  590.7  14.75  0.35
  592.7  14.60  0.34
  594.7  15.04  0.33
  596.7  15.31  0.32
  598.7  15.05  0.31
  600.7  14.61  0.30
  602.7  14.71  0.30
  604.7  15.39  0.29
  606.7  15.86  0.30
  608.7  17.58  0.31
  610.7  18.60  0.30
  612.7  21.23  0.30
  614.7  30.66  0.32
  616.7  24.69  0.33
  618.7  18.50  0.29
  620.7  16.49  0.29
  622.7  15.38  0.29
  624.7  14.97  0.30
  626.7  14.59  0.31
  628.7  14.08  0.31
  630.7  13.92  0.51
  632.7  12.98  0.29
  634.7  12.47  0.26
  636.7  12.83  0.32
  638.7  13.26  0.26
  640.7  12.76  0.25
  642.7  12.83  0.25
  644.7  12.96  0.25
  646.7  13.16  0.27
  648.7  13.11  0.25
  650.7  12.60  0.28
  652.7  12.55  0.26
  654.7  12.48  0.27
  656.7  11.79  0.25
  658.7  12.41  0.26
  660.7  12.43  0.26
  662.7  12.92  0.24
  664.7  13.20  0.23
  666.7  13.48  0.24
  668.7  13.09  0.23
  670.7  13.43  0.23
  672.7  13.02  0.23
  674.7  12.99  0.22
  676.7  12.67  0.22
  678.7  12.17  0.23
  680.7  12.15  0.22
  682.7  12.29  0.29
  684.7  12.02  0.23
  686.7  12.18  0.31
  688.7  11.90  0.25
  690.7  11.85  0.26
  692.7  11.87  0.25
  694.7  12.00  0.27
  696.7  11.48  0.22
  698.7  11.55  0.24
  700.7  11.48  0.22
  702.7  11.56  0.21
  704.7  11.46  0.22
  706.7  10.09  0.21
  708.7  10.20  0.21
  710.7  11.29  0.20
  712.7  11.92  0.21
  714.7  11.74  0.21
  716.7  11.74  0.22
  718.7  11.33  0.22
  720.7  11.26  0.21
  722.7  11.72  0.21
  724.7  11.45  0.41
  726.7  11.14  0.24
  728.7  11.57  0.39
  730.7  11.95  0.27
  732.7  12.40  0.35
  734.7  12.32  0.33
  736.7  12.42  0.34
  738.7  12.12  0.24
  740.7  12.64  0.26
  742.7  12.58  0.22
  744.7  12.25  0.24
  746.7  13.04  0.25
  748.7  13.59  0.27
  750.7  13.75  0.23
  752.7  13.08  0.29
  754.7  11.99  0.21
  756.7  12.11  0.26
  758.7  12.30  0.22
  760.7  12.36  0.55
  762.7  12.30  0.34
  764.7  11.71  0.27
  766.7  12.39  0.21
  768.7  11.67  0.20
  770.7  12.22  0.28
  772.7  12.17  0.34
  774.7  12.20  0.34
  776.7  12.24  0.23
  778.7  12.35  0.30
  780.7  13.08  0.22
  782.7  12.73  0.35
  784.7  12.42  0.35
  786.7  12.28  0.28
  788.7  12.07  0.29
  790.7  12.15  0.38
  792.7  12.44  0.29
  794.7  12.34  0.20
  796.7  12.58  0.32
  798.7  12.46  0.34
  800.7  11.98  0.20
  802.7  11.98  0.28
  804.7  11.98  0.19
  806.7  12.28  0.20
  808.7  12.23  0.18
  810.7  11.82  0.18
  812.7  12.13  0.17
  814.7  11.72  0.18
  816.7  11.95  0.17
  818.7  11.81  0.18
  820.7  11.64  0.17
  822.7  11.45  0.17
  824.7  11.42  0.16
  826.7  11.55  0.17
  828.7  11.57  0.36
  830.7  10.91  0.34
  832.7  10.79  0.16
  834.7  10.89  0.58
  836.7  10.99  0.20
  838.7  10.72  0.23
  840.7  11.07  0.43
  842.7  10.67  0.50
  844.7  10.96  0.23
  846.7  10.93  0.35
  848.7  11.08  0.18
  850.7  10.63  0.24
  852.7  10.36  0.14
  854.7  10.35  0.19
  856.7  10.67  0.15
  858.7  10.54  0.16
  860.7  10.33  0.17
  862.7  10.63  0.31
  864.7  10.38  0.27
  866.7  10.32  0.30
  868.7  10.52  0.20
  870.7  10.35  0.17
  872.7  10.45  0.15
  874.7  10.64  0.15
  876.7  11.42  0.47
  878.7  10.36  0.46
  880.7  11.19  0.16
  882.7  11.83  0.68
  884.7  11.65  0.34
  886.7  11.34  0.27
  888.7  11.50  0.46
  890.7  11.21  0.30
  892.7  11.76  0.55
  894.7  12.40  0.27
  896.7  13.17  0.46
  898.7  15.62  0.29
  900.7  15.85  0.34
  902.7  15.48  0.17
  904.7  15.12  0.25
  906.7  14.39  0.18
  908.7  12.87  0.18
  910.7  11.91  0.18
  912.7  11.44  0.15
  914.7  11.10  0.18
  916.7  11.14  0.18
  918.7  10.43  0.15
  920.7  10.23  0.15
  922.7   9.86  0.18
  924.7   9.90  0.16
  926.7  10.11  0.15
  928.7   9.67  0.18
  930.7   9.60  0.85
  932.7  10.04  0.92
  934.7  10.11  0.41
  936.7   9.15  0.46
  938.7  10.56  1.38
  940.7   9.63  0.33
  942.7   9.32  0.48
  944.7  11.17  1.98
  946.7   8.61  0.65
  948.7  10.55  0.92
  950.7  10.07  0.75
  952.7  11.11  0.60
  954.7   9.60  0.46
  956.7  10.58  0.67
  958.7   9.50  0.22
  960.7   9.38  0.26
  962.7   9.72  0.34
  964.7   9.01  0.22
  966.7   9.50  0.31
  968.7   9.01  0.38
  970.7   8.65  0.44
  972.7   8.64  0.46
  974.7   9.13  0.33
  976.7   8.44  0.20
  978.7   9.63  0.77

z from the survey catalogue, 2.212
